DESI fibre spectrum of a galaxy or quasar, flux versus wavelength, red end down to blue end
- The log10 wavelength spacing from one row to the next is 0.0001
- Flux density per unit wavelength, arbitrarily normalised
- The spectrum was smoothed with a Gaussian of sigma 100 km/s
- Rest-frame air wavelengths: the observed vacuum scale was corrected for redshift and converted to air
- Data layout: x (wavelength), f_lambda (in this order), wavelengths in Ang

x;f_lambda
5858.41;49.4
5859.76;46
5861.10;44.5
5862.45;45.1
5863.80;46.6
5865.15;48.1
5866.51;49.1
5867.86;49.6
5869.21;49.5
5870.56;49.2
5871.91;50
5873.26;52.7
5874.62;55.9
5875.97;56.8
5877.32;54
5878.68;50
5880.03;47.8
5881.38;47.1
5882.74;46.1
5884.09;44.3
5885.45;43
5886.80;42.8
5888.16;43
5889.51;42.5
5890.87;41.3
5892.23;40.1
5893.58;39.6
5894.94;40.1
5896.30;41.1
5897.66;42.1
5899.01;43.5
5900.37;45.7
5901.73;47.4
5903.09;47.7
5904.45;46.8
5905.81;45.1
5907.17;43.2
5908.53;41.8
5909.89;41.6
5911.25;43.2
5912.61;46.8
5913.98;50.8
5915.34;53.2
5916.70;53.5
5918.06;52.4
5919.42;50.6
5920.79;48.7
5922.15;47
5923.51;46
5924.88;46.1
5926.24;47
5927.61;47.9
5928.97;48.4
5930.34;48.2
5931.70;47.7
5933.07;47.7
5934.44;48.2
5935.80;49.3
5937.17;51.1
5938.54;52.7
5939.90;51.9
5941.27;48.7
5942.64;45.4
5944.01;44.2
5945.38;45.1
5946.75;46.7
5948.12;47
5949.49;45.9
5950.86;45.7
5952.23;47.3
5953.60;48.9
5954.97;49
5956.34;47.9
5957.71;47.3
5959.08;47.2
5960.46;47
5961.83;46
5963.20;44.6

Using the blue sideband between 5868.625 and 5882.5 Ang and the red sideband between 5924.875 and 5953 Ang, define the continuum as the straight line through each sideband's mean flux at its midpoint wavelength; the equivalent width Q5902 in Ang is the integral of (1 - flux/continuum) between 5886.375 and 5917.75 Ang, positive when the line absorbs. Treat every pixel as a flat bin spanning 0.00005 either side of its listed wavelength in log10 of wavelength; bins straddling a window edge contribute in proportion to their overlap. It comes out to 3.2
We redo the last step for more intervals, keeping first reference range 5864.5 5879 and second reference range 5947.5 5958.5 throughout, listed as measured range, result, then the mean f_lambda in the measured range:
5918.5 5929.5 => 0.2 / 47.8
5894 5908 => 1.6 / 44.1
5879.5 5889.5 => 1.2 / 44.7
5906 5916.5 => 0.7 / 46.1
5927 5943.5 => -0.2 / 48.9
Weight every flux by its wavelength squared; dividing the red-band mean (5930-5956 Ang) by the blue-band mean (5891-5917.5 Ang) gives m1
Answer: 1.08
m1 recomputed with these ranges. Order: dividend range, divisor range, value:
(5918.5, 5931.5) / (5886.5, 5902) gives 1.14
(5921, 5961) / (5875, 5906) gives 1.07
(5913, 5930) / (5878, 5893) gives 1.12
